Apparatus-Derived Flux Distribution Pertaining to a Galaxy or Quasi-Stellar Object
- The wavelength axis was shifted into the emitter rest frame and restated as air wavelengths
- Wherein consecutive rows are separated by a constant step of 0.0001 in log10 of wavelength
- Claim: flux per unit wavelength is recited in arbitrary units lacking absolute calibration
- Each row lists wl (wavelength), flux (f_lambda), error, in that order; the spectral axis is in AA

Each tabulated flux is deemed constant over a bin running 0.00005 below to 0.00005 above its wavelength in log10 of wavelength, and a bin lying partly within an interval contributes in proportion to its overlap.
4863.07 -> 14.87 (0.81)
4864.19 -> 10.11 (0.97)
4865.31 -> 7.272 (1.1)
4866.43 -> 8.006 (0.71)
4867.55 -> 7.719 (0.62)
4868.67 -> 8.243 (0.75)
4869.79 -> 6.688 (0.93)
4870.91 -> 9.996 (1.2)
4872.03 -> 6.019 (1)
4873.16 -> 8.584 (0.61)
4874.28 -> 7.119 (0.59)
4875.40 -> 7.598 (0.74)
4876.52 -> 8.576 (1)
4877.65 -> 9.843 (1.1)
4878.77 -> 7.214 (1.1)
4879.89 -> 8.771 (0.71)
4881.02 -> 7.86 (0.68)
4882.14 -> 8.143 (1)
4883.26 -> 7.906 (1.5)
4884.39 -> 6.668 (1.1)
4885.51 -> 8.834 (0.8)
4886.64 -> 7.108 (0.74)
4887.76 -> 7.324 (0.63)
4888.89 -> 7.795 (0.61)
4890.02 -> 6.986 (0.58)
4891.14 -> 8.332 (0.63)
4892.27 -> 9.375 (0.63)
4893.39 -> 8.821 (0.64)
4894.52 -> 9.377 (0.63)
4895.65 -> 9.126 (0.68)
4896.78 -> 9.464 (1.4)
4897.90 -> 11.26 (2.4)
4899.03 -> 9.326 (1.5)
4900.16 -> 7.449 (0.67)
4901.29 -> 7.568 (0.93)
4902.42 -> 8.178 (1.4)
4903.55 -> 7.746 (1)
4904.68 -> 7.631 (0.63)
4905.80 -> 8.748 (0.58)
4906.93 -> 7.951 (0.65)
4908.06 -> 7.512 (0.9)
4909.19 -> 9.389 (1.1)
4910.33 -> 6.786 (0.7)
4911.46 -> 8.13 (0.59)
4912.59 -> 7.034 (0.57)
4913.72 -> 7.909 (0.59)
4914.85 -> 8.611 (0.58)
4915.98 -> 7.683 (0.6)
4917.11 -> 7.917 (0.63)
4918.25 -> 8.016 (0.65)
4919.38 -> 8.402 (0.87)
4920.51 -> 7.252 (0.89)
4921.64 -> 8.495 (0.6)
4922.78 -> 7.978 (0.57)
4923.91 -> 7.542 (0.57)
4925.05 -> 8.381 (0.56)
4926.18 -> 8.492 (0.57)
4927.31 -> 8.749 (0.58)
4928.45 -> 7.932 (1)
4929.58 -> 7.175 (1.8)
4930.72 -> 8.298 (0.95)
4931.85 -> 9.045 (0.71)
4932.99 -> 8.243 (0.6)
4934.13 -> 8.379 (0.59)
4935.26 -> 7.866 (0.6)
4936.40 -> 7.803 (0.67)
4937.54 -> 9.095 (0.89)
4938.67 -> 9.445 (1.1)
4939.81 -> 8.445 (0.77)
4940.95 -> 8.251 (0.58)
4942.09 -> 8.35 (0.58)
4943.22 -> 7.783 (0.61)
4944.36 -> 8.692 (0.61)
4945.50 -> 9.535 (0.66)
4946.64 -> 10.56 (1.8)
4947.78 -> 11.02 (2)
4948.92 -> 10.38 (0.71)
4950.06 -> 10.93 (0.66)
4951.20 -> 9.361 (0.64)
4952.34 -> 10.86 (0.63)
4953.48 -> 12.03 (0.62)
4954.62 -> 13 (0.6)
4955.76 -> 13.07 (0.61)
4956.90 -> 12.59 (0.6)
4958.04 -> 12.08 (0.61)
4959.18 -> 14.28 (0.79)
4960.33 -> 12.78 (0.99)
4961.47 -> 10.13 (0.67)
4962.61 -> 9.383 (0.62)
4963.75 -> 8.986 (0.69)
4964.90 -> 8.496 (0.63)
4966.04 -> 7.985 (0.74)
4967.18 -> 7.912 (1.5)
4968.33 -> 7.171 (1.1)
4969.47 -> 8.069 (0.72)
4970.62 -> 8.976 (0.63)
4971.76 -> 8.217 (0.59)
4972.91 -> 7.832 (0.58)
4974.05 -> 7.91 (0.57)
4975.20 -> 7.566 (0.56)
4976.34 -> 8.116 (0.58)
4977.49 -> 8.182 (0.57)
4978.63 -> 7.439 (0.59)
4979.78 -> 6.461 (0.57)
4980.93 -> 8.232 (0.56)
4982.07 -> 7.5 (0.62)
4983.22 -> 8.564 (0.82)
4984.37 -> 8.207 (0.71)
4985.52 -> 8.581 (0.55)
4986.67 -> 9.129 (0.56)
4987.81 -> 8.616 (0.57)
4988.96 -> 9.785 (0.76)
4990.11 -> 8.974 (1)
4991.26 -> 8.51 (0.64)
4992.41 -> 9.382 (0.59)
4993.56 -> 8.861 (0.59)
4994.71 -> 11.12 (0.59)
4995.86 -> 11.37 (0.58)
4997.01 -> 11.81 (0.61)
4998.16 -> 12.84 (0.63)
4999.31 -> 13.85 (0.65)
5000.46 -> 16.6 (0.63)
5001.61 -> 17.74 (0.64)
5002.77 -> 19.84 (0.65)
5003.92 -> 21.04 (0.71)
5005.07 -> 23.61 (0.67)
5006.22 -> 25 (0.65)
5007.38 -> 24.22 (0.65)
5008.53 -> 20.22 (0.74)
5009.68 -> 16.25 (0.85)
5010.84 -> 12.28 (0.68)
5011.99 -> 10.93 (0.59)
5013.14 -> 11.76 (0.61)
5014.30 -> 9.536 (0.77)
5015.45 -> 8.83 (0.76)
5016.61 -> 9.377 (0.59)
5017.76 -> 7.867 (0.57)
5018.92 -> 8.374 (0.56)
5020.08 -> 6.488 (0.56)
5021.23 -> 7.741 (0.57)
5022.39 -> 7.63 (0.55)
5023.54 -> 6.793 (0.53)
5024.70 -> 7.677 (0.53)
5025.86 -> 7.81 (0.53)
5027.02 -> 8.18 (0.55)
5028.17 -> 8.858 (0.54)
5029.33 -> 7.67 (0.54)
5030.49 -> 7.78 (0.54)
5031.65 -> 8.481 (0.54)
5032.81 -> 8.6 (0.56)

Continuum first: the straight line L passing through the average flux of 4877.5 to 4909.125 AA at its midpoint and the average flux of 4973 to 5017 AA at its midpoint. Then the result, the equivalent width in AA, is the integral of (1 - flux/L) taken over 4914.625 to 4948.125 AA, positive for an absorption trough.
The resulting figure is 4.4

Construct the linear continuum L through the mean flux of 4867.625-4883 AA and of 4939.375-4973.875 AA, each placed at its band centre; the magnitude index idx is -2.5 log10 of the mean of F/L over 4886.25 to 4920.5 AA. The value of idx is 0.06 mag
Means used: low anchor 8.04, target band 8.22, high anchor 9.89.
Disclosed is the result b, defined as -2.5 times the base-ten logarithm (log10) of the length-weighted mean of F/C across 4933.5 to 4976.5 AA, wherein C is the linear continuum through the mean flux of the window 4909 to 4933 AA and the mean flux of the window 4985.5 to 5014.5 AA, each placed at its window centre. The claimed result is 0.106 mag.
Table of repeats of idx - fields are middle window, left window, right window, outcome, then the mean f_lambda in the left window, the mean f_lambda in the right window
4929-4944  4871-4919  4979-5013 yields 0.22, 8.15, 13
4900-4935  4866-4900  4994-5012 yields 0.31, 8.26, 16.9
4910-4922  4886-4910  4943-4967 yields 0.16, 8.39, 10.7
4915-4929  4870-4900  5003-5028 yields 0.18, 8.33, 12.5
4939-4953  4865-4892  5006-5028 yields -0.01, 7.88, 11.1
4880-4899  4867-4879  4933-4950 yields -0.03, 7.99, 9.01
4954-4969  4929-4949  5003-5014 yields 0.10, 8.76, 18.2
